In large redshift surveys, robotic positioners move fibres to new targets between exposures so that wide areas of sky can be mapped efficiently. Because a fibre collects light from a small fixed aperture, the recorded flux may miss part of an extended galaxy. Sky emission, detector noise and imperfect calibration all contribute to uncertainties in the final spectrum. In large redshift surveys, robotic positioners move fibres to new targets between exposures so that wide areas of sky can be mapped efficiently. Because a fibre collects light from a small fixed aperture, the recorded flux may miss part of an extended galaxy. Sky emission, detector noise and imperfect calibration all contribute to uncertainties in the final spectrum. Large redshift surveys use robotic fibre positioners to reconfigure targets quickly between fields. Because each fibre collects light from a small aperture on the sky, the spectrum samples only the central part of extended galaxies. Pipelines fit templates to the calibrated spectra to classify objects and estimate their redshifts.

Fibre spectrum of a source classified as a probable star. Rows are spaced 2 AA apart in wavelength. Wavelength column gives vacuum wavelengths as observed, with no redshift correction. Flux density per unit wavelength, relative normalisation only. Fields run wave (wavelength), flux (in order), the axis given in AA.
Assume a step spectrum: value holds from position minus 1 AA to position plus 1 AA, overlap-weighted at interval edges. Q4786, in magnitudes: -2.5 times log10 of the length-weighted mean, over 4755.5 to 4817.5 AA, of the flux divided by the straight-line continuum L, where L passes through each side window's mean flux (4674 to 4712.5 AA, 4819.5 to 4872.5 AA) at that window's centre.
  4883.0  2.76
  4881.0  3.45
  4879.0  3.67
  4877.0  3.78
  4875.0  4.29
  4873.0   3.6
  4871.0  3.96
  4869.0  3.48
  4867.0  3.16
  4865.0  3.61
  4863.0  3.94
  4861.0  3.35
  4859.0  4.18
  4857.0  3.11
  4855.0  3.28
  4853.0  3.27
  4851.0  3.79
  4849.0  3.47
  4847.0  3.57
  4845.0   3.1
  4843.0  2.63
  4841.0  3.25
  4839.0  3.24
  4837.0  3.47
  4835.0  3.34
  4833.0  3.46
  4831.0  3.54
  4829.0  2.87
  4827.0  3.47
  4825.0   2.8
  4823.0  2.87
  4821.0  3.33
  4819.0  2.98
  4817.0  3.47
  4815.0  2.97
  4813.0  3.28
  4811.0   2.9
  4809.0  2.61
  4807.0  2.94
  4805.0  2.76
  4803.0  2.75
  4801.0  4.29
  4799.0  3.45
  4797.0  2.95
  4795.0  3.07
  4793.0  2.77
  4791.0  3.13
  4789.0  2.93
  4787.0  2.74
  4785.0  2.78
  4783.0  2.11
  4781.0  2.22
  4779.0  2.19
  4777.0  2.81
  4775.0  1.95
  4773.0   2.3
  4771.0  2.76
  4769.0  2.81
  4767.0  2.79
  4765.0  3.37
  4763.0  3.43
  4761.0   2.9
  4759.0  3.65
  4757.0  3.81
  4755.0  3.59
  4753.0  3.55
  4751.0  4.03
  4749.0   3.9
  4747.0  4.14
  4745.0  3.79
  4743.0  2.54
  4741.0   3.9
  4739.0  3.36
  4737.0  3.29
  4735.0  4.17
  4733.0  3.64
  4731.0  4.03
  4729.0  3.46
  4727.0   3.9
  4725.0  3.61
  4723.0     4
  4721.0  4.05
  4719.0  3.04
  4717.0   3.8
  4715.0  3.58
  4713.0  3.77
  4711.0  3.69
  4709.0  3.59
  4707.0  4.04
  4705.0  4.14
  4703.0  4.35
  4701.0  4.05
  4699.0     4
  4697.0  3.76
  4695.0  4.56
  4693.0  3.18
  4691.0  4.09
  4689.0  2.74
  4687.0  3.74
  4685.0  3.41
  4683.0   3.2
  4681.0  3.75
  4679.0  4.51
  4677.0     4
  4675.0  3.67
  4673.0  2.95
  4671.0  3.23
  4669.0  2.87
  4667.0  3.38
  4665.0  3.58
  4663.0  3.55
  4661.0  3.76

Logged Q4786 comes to 0.204 mag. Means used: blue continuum 3.81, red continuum 3.37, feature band 2.93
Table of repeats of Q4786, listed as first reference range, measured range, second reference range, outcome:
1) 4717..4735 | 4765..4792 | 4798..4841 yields 0.30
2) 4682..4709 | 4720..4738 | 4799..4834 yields -0.06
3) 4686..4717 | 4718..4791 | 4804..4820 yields 0.06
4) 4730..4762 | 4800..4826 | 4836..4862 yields 0.13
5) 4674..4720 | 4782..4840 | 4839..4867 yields 0.14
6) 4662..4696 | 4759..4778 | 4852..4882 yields 0.25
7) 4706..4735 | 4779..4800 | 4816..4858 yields 0.23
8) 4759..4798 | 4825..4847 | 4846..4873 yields 0.03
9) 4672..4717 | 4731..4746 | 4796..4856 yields 0.00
